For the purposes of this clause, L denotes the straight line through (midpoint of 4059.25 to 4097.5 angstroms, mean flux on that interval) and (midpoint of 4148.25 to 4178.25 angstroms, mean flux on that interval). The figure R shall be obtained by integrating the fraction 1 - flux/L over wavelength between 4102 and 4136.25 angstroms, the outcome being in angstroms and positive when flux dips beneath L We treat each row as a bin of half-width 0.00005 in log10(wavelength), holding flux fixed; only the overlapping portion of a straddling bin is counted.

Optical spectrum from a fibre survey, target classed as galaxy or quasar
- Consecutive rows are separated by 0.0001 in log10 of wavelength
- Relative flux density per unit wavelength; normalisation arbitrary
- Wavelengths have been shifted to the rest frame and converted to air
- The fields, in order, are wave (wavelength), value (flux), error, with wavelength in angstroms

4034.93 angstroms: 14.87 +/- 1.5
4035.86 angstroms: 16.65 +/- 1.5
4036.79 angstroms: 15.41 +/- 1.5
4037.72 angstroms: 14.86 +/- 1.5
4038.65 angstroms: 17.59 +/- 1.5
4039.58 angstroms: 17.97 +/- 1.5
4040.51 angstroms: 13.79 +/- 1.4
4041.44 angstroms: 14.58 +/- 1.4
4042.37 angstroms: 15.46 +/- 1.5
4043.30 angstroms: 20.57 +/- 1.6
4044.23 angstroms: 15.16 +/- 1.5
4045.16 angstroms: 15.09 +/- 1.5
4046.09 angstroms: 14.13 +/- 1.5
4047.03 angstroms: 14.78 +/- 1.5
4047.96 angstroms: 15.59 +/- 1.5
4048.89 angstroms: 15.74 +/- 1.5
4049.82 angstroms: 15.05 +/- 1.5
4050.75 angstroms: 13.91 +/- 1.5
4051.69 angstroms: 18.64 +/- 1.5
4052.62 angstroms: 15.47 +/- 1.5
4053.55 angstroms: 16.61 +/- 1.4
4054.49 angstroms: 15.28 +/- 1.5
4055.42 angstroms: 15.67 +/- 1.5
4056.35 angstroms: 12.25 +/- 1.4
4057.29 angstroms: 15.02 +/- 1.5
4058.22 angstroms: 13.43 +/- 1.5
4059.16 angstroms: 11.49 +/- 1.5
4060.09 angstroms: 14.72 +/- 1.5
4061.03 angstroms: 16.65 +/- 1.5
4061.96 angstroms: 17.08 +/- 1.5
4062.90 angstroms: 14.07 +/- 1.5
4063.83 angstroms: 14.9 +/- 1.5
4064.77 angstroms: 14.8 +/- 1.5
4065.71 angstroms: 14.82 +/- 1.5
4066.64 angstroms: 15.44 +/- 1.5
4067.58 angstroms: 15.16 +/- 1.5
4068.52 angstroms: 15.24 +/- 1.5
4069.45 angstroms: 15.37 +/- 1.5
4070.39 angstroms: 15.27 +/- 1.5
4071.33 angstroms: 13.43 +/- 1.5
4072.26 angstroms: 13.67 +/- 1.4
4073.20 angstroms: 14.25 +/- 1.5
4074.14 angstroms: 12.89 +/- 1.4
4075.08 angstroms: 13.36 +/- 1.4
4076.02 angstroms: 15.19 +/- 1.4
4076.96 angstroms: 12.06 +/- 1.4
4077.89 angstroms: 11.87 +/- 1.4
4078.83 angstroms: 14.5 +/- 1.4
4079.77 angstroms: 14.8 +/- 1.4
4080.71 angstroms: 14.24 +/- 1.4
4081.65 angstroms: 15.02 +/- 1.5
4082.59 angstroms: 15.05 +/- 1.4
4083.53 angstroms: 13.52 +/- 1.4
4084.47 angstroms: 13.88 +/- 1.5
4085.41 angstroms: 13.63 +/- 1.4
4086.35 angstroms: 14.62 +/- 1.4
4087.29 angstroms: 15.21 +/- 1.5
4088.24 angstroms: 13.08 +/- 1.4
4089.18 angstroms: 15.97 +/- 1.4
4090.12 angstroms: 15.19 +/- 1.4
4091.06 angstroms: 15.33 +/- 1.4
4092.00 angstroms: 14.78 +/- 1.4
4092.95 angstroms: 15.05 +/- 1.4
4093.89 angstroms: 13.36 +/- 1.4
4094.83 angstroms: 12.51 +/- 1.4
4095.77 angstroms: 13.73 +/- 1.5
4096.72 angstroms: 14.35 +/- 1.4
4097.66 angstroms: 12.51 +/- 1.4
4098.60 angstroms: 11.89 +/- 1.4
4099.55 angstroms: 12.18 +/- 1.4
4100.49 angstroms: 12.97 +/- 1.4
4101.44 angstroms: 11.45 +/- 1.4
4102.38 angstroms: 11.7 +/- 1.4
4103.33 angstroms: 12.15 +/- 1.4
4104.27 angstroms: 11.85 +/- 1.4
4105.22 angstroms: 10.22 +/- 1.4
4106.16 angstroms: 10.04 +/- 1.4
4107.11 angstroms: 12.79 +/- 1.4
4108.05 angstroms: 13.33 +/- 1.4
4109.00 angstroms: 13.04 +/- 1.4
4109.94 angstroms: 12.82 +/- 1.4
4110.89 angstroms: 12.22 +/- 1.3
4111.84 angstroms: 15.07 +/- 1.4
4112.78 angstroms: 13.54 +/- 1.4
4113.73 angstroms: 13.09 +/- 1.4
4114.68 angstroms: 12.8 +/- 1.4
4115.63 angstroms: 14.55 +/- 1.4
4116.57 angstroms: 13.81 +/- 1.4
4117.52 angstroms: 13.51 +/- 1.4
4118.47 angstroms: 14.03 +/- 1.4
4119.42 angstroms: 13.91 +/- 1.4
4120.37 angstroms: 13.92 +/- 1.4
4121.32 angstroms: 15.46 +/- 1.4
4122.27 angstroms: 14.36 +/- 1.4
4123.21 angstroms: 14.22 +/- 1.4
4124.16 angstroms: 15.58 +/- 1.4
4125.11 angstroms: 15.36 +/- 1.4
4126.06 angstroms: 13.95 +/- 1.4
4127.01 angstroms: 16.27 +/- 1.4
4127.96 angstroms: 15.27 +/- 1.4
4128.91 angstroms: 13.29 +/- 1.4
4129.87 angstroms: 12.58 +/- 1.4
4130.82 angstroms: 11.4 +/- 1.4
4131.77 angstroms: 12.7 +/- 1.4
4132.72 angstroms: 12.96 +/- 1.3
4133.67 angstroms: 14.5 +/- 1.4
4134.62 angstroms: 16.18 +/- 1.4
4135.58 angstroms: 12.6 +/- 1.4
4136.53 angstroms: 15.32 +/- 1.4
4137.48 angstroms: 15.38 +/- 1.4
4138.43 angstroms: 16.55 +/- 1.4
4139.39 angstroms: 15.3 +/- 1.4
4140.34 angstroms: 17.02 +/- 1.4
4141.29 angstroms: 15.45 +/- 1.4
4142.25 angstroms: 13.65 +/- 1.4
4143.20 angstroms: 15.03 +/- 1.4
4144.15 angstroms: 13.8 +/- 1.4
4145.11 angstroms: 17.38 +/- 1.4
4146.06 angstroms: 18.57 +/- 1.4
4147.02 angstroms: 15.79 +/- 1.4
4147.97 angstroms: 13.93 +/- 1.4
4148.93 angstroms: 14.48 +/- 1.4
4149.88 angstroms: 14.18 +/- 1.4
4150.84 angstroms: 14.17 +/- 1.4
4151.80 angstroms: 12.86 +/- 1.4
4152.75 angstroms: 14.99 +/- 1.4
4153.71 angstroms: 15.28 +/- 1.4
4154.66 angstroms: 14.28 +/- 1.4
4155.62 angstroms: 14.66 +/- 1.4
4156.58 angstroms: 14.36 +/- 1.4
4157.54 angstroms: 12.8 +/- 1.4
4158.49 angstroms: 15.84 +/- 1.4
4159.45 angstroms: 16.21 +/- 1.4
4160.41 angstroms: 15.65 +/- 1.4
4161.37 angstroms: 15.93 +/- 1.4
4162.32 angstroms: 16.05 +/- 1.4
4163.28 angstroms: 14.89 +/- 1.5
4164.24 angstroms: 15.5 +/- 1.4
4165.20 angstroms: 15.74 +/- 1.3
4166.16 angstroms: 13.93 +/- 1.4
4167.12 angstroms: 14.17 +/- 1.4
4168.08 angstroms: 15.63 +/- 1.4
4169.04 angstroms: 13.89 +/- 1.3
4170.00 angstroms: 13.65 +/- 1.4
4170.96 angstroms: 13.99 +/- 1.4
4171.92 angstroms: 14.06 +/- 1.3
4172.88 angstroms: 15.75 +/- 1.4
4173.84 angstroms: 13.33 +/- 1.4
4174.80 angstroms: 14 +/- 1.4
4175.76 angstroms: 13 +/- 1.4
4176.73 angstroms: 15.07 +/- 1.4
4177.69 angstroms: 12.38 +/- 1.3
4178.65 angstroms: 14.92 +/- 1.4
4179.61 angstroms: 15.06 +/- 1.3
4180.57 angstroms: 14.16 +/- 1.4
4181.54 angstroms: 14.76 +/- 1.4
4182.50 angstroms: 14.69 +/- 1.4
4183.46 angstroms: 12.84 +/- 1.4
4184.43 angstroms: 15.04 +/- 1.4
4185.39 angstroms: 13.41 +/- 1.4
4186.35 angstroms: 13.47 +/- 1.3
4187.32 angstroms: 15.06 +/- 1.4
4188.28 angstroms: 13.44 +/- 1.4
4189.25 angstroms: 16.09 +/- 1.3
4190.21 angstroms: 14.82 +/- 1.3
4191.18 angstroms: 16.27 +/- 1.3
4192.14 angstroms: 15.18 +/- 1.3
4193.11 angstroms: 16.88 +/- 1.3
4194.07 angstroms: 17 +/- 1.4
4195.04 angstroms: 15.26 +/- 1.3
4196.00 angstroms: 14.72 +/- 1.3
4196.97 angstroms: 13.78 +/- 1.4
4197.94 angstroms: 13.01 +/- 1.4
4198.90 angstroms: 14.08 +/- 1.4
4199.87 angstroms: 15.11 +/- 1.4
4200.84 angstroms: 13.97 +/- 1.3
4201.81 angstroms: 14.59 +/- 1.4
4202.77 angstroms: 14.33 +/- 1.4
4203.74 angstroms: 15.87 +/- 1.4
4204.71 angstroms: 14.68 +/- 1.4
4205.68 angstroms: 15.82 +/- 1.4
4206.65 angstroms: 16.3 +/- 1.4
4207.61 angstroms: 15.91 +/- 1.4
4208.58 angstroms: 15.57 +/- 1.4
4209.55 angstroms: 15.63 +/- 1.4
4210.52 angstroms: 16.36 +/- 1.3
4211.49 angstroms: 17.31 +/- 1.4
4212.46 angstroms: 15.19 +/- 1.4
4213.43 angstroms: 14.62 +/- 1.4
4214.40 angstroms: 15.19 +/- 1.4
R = 2.3 angstroms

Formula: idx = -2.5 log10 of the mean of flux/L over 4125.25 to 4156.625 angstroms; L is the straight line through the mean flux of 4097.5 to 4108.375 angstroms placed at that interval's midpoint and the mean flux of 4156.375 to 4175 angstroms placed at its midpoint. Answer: -0.08 mag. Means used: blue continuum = 11.9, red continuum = 14.8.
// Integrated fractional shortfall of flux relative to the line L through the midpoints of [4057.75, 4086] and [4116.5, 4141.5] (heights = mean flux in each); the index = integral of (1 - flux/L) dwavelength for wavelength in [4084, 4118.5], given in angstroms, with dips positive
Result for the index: 2.7 angstroms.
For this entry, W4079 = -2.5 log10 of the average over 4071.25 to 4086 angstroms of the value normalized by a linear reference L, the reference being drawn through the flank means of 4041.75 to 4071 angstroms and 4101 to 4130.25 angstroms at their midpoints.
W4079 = 0.05 mag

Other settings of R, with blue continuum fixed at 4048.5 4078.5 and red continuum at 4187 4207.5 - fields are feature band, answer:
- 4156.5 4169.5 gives -0.1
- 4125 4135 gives 0.6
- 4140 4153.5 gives -0.1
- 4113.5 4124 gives 0.6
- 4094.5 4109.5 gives 2.5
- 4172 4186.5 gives 0.9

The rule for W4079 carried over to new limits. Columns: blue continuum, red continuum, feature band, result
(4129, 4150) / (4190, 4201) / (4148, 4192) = 0.026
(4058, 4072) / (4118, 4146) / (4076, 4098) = 0.047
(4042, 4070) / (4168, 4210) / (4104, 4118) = 0.168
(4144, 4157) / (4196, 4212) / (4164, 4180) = 0.050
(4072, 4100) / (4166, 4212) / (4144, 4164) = -0.044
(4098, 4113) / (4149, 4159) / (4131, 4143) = -0.083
